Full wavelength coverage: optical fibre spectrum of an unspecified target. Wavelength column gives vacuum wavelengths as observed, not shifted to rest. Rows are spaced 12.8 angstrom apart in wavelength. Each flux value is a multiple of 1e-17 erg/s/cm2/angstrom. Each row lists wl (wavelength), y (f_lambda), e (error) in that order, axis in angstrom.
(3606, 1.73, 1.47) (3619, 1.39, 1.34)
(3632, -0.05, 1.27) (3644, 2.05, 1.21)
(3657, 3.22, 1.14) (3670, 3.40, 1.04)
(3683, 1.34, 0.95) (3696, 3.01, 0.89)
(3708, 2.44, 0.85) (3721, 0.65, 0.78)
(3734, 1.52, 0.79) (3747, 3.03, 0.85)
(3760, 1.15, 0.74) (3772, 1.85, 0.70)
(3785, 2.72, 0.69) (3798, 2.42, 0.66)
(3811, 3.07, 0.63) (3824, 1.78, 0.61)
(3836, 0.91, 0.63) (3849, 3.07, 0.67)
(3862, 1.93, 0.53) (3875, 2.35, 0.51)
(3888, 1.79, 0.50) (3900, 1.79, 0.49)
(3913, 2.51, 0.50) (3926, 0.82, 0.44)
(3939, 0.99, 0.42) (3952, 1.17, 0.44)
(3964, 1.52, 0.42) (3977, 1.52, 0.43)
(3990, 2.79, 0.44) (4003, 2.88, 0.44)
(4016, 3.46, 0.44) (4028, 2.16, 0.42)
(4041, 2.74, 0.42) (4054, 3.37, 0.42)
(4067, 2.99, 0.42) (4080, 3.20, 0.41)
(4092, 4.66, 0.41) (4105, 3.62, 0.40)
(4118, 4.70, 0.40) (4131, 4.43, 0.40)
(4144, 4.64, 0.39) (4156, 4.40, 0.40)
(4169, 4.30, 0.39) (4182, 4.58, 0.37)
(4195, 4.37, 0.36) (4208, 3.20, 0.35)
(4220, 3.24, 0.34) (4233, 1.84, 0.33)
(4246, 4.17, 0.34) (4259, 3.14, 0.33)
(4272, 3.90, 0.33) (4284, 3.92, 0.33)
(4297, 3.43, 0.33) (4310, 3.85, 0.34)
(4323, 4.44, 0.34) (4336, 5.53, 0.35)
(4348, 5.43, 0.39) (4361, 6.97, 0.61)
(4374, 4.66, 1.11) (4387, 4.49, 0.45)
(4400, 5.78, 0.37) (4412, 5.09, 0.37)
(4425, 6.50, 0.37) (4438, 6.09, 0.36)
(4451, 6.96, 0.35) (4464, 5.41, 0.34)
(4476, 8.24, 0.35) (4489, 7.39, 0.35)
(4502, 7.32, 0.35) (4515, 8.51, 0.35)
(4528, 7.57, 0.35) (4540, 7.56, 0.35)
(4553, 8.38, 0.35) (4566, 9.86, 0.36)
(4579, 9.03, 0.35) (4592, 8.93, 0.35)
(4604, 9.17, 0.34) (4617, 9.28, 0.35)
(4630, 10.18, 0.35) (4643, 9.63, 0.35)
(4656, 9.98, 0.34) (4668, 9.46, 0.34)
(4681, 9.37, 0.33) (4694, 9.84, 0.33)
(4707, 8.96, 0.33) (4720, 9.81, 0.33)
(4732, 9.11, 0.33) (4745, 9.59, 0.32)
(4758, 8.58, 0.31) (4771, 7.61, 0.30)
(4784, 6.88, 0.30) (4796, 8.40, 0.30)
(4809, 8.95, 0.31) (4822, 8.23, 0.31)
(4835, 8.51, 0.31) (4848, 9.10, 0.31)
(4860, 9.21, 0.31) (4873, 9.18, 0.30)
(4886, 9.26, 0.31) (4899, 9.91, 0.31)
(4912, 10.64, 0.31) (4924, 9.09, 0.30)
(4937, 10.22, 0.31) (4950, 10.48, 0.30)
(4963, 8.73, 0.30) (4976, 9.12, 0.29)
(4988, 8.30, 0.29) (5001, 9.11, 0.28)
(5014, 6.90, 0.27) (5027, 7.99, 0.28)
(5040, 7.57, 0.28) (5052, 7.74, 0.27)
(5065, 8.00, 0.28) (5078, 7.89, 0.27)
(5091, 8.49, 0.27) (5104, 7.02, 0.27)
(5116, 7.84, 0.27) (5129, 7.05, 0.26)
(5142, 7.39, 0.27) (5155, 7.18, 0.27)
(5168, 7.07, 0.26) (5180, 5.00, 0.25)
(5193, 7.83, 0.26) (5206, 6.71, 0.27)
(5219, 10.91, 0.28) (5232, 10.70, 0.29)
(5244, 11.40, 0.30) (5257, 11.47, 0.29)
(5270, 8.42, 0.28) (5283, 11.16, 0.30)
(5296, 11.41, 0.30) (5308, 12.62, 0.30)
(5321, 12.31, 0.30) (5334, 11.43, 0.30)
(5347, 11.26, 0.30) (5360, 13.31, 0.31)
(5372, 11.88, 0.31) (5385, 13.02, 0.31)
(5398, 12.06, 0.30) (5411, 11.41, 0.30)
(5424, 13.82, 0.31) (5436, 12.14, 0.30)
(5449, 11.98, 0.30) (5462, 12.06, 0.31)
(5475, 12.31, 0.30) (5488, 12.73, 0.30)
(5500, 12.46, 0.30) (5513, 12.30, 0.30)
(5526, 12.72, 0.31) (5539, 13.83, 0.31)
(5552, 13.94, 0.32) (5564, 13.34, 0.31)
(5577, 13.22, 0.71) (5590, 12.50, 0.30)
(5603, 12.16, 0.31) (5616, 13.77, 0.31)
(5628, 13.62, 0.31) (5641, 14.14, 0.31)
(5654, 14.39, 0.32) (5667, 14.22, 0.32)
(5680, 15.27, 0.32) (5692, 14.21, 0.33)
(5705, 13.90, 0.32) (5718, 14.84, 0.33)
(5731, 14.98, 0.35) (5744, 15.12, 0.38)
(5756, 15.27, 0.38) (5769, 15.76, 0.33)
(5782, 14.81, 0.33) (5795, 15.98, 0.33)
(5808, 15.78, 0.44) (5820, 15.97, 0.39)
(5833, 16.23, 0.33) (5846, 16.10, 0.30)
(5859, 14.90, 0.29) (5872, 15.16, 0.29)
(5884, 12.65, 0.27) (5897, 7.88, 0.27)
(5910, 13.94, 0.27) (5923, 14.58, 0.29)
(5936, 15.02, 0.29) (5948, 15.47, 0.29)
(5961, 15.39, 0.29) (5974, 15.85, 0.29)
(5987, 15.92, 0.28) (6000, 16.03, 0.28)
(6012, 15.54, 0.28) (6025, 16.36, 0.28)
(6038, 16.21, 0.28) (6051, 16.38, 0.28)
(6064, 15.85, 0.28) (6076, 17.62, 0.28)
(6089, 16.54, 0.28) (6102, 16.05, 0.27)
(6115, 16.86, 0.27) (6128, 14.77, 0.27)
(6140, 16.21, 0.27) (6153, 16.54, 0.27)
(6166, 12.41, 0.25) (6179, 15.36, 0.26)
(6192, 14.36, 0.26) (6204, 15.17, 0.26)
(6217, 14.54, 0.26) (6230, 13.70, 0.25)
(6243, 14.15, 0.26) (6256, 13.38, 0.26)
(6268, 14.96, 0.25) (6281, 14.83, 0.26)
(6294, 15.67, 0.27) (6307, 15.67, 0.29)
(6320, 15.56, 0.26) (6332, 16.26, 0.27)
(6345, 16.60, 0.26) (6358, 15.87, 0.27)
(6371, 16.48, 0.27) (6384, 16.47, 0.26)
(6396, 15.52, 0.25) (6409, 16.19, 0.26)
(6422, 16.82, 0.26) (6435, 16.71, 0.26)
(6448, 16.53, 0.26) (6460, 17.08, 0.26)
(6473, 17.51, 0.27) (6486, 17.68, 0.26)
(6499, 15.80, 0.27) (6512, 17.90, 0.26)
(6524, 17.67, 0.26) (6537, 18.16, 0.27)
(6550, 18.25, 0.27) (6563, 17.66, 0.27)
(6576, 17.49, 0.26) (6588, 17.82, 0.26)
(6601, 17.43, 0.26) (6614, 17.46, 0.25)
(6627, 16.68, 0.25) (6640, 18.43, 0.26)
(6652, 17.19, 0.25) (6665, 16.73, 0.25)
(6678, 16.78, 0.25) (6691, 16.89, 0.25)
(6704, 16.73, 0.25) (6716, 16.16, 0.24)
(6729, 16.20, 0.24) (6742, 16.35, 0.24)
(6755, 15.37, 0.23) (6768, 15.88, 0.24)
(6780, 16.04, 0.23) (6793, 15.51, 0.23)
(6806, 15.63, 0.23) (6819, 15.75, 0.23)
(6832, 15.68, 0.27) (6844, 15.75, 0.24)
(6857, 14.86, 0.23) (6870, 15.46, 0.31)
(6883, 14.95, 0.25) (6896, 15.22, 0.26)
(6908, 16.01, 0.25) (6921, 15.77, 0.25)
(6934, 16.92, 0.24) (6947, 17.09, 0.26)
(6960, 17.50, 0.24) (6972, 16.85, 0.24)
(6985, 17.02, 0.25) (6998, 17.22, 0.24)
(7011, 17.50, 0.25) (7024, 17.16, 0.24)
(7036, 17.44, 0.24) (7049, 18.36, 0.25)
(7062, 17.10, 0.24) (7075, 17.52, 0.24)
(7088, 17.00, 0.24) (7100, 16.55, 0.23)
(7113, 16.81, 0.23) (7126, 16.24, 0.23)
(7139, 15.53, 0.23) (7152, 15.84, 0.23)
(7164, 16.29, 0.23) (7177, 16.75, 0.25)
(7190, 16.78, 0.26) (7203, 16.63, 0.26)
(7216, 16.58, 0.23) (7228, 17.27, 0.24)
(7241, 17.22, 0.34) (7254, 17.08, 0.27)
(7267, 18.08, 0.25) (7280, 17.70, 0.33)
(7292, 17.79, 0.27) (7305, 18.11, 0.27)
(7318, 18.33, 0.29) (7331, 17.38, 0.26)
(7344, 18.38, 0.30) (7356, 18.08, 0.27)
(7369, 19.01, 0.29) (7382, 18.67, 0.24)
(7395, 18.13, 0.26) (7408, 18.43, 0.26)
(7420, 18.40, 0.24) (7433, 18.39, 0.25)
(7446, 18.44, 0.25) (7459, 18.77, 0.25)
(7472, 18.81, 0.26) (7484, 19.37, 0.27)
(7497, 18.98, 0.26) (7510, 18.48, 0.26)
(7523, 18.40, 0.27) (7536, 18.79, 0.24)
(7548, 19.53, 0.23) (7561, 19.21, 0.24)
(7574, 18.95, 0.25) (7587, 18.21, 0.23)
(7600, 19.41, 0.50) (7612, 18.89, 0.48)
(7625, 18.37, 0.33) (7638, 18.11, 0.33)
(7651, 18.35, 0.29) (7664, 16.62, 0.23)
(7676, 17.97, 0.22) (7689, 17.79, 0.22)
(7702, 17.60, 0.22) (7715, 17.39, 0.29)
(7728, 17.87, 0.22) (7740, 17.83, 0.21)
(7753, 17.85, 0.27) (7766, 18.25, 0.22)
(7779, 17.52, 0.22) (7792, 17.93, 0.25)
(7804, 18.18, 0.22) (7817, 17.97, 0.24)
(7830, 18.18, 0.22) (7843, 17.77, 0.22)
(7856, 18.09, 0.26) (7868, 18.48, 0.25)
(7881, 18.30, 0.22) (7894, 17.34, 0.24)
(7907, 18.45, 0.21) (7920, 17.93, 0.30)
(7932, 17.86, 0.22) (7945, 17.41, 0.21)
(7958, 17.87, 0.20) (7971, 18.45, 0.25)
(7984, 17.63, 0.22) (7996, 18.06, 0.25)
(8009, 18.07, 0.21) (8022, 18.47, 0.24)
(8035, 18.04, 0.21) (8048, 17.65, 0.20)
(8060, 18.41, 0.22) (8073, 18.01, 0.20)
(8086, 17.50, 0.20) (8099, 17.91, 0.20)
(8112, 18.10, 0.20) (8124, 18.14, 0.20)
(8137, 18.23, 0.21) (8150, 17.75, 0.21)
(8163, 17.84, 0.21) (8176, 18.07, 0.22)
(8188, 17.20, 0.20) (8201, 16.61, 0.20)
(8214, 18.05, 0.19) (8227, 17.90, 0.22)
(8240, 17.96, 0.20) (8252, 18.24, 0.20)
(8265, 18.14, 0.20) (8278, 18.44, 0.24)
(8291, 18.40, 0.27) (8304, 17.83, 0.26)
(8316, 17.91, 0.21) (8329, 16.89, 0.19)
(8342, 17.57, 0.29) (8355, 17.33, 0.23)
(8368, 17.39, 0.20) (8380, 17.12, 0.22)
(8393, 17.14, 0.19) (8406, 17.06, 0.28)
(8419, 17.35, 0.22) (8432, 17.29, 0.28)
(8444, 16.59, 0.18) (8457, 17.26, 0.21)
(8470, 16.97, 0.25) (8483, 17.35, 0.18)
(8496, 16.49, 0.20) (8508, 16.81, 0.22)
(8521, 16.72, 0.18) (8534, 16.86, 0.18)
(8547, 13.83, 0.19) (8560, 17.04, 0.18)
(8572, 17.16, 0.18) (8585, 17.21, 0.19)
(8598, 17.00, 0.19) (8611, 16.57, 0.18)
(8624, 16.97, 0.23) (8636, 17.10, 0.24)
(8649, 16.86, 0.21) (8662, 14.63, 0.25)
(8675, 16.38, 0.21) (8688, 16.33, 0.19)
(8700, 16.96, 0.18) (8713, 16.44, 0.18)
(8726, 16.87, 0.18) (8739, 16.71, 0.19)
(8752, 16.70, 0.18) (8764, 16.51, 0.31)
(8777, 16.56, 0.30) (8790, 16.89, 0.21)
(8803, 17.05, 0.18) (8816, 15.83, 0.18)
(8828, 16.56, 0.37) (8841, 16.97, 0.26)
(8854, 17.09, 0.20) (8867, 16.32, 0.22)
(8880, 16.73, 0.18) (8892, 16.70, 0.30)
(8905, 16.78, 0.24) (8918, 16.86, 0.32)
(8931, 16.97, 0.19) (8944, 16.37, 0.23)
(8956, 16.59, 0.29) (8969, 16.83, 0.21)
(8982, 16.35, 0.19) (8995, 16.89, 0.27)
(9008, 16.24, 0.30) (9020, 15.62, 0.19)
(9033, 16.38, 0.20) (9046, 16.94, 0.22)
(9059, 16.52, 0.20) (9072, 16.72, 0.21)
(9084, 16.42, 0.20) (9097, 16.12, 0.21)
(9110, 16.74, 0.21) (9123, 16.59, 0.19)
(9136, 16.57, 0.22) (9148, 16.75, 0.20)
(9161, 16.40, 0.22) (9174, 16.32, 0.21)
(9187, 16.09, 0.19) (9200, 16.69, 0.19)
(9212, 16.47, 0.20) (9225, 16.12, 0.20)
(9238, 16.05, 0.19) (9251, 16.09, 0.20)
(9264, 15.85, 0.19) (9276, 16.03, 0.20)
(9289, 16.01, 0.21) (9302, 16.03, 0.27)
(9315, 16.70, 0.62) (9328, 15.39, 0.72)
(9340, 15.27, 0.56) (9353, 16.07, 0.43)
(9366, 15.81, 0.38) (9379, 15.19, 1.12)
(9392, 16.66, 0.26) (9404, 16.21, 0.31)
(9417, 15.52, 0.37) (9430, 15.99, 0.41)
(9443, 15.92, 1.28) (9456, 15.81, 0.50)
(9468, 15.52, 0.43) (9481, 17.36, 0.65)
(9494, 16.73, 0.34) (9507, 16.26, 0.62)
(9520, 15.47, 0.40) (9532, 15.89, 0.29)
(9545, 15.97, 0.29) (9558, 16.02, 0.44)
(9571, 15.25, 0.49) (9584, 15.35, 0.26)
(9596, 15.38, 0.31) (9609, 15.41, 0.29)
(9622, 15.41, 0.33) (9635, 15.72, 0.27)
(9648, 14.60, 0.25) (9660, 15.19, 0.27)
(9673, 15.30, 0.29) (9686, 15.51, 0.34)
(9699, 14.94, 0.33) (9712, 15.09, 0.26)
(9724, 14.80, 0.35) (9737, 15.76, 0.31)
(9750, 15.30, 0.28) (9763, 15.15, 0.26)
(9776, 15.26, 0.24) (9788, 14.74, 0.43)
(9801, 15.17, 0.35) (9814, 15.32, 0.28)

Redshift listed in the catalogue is 0.00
